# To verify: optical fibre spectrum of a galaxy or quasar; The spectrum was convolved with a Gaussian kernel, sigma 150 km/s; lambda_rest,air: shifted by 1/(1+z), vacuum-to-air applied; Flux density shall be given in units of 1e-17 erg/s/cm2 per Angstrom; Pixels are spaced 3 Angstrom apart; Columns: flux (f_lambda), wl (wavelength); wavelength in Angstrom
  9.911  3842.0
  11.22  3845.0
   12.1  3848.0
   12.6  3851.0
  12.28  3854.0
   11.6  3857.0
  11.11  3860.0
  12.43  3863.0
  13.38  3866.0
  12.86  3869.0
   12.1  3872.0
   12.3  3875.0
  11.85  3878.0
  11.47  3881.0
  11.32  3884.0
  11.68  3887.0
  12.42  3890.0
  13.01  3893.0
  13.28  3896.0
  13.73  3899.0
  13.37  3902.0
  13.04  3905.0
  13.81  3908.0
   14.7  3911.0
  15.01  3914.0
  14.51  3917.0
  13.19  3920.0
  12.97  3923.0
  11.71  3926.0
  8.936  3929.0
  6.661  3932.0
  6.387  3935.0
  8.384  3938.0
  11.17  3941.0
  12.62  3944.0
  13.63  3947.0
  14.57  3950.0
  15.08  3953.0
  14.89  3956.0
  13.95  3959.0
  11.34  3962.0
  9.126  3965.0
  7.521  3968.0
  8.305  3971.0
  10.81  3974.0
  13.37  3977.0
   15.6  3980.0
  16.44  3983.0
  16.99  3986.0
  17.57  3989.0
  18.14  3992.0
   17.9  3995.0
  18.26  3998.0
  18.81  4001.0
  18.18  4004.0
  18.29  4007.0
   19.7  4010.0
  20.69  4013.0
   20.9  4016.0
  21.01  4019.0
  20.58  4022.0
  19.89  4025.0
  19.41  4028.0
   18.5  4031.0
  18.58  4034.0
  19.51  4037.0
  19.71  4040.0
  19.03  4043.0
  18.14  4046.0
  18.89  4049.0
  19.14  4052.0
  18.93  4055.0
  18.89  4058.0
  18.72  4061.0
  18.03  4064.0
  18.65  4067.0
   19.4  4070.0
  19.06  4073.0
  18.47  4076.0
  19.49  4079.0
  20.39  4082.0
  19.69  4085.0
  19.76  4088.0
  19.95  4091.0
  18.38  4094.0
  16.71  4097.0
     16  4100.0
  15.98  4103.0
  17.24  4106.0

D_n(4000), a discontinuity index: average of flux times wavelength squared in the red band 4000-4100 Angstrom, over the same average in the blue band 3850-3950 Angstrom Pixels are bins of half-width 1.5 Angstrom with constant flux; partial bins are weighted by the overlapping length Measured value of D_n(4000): 1.7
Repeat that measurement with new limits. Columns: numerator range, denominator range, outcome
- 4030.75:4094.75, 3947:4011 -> 1.33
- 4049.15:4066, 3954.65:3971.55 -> 1.79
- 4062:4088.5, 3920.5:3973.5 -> 1.85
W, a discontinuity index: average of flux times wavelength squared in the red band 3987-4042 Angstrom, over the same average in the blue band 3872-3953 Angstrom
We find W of 1.66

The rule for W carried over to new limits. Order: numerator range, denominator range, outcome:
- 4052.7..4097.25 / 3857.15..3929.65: 1.64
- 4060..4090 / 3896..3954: 1.68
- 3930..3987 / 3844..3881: 1.03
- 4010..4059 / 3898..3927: 1.52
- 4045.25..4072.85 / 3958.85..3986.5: 1.62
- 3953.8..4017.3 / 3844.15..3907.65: 1.33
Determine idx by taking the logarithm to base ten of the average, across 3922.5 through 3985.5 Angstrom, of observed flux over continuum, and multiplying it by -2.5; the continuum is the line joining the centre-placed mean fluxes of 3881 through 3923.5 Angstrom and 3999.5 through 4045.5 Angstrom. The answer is 0.341 mag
